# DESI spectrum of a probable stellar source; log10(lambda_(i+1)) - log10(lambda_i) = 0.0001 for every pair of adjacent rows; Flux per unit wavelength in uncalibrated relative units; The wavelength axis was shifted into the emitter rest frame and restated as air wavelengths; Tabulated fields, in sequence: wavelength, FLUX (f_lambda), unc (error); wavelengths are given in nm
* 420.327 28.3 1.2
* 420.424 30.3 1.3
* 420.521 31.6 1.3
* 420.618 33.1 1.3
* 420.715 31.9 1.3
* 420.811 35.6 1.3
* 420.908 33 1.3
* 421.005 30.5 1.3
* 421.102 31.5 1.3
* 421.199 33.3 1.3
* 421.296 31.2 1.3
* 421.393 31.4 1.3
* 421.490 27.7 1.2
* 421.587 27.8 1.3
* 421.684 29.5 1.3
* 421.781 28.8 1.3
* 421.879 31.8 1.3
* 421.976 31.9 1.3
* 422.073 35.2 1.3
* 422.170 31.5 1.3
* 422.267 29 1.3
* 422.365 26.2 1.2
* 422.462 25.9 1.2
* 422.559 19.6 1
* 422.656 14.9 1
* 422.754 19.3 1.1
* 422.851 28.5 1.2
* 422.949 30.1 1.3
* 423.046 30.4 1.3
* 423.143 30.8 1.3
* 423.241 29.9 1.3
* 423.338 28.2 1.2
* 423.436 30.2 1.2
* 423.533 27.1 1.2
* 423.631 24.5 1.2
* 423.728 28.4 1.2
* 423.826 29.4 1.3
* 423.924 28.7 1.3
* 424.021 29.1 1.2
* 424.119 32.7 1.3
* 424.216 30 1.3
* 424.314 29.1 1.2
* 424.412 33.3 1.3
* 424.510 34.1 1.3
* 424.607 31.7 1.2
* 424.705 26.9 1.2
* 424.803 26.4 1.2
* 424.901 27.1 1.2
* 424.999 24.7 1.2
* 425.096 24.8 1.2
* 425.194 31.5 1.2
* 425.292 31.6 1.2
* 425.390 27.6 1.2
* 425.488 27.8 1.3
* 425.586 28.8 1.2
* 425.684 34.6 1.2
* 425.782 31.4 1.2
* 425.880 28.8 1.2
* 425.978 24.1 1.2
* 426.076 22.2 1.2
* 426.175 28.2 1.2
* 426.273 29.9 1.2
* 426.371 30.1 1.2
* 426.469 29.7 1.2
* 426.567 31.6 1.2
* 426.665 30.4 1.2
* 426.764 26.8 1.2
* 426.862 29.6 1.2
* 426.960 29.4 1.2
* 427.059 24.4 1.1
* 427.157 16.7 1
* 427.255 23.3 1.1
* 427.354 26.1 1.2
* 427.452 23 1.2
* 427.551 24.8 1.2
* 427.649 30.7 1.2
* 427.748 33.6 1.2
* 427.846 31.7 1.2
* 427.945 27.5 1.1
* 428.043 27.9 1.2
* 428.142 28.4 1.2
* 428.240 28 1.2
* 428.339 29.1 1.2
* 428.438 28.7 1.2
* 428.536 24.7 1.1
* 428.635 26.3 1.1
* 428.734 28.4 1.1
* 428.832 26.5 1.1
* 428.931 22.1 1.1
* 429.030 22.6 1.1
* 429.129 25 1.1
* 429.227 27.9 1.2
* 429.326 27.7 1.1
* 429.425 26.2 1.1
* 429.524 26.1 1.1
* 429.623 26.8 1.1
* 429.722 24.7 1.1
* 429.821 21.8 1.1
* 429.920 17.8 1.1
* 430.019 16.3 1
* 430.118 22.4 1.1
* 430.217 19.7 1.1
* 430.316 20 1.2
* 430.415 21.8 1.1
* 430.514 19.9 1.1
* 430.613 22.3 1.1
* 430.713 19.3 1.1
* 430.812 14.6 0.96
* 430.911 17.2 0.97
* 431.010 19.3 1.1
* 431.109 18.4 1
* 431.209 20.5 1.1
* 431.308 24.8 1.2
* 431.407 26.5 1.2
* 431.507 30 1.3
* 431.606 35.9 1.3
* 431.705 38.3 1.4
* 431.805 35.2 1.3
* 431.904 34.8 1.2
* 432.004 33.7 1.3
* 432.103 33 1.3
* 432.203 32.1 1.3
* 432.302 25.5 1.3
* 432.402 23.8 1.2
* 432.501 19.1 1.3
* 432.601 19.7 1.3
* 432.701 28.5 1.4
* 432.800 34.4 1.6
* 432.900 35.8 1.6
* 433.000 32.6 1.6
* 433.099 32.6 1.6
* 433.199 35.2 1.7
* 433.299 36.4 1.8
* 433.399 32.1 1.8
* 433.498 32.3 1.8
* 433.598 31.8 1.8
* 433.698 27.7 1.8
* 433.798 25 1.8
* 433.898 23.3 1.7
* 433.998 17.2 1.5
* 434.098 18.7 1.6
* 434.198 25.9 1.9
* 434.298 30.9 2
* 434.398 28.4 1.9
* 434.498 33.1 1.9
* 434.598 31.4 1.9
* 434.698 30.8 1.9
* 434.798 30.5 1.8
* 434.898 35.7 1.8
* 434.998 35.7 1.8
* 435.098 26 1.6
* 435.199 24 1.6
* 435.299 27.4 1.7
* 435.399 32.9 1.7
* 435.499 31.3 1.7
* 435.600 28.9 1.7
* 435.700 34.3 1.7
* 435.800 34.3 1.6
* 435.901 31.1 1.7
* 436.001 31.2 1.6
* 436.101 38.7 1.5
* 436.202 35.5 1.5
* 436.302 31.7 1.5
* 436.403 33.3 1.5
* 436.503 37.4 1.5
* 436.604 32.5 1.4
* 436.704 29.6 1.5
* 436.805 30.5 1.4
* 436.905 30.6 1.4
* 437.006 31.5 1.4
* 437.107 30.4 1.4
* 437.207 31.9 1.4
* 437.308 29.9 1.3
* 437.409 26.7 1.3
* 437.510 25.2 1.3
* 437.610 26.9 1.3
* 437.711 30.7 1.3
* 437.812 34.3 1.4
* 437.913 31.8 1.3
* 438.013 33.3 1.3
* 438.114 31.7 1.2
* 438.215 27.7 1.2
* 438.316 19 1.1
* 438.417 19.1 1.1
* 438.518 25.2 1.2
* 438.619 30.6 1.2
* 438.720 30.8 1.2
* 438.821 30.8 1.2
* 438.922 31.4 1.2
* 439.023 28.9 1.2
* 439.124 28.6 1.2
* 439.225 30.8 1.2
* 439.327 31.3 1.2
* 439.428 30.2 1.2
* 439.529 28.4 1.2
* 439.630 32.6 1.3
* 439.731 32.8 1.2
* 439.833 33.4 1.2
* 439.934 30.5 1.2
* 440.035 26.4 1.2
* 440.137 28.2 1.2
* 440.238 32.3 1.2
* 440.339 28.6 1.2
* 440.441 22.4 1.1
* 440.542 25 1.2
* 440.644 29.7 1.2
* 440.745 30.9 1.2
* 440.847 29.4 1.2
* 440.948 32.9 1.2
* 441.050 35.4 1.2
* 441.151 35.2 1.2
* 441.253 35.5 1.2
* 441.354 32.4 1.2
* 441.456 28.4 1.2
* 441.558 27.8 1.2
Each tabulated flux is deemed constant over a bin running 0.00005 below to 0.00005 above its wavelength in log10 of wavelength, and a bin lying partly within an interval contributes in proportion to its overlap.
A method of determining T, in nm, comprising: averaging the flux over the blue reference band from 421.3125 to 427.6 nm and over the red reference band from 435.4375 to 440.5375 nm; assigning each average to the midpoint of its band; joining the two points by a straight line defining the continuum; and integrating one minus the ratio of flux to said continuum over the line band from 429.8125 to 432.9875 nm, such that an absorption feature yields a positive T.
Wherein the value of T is 0.437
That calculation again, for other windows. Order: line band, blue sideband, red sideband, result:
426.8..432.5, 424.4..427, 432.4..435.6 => 0.67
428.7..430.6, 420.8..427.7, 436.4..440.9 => 0.37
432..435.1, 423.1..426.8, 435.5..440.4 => 0.06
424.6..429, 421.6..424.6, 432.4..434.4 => 0.13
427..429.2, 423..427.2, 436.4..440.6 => 0.19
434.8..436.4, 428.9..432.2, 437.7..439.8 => -0.24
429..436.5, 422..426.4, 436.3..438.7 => 0.36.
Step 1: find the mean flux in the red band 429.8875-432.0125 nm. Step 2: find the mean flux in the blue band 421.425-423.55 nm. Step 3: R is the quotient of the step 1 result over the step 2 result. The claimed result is 0.85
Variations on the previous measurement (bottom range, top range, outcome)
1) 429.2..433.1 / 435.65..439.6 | 1.19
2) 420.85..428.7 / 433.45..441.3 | 1.05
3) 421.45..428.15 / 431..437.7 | 1.06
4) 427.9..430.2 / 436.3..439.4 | 1.18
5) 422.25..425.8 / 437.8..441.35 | 1.06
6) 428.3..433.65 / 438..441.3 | 1.12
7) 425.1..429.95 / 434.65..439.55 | 1.12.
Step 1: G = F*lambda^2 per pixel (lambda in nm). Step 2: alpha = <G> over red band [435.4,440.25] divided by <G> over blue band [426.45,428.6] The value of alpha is 1.16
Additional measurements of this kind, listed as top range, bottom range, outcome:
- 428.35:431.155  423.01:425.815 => 0.80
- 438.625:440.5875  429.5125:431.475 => 1.47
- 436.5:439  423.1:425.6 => 1.08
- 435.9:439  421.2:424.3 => 1.14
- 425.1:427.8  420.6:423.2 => 0.98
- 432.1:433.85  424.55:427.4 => 1.11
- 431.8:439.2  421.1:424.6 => 1.10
